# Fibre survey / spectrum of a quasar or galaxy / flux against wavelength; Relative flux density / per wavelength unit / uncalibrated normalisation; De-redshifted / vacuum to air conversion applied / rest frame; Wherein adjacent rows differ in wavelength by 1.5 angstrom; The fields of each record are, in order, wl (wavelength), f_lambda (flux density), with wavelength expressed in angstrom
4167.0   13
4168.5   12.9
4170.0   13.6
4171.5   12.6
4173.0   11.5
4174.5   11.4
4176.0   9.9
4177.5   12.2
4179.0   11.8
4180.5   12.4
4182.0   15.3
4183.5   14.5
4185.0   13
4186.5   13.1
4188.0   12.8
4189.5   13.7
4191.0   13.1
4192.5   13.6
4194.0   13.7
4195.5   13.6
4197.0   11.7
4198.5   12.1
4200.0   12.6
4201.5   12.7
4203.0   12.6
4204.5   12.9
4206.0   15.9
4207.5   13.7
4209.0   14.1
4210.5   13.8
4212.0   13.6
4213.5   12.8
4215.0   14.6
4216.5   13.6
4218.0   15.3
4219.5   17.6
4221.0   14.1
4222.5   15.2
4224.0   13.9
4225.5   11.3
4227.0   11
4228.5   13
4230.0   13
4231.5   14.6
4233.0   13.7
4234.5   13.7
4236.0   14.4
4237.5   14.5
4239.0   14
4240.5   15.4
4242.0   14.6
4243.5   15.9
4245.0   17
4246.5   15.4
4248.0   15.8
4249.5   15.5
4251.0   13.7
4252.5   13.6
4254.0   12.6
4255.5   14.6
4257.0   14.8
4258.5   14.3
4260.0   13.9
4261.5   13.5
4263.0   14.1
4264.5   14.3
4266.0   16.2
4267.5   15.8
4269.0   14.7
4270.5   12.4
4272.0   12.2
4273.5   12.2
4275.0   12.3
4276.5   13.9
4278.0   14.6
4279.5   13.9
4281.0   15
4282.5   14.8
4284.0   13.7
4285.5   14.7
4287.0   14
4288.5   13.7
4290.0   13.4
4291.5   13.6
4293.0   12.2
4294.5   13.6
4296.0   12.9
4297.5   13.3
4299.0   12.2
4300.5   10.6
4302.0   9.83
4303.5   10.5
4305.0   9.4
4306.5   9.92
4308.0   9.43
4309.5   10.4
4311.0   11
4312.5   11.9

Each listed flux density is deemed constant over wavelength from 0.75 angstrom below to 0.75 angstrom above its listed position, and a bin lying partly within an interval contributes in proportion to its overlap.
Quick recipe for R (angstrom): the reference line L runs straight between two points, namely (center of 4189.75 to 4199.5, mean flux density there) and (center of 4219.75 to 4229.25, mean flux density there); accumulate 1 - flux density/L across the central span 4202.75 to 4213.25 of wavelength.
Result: -0.5 angstrom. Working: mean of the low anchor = 13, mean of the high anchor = 13.3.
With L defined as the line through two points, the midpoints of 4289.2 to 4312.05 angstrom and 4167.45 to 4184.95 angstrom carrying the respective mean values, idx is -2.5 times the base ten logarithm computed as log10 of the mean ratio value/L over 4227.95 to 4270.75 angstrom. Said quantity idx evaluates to -0.21 mag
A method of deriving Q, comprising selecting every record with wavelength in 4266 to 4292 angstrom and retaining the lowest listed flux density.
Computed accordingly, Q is 12.2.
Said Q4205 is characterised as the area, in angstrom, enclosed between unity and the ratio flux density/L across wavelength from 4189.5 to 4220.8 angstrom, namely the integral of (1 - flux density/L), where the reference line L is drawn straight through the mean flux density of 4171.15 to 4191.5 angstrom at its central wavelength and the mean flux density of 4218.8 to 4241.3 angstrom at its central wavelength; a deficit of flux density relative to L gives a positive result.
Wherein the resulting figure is -0.9 angstrom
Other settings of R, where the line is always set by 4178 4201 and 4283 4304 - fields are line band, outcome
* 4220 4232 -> -0.30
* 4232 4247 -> -2.19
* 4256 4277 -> -1.69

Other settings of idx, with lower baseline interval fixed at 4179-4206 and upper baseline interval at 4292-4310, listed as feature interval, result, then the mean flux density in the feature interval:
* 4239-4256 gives -0.216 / 14.9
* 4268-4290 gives -0.181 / 13.7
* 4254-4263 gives -0.173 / 14.1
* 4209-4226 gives -0.119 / 14.2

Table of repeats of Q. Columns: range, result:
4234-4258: 12.6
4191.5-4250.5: 11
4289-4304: 9.83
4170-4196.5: 9.9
